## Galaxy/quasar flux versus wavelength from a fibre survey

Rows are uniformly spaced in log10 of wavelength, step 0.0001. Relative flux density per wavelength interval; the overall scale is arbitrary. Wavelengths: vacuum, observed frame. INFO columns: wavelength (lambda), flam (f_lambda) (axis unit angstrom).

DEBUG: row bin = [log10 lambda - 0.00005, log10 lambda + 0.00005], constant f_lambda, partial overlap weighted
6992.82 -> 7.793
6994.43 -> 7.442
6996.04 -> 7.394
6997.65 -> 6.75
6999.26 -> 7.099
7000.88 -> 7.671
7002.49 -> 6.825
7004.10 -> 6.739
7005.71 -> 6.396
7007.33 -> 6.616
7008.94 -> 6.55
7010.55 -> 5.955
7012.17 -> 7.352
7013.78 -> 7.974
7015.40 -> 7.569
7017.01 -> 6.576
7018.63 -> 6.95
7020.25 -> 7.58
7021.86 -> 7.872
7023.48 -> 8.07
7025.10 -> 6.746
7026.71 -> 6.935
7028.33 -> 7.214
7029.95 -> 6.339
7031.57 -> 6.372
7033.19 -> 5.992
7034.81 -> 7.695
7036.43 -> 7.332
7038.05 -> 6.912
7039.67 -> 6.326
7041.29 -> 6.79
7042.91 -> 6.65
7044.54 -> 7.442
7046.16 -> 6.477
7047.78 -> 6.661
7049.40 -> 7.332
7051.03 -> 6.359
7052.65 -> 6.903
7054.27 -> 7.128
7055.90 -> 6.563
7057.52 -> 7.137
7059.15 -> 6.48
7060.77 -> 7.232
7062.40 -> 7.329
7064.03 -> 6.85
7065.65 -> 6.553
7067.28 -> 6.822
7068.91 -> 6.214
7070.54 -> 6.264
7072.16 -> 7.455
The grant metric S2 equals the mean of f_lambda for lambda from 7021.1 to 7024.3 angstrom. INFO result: 7.96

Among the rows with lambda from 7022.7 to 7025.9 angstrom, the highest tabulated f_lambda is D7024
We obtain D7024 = 8.07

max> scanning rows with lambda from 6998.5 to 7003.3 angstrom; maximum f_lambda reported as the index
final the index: 7.671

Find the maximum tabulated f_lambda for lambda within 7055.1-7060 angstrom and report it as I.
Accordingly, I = 7.137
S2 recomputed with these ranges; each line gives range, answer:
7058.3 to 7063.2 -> 7.01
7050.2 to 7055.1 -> 6.79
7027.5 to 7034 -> 6.48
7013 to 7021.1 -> 7.33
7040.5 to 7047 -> 6.84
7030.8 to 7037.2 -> 6.85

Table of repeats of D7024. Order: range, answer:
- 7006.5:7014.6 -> 7.974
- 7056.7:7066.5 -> 7.329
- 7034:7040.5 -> 7.695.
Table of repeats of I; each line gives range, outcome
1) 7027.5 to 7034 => 7.214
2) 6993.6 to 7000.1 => 7.442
